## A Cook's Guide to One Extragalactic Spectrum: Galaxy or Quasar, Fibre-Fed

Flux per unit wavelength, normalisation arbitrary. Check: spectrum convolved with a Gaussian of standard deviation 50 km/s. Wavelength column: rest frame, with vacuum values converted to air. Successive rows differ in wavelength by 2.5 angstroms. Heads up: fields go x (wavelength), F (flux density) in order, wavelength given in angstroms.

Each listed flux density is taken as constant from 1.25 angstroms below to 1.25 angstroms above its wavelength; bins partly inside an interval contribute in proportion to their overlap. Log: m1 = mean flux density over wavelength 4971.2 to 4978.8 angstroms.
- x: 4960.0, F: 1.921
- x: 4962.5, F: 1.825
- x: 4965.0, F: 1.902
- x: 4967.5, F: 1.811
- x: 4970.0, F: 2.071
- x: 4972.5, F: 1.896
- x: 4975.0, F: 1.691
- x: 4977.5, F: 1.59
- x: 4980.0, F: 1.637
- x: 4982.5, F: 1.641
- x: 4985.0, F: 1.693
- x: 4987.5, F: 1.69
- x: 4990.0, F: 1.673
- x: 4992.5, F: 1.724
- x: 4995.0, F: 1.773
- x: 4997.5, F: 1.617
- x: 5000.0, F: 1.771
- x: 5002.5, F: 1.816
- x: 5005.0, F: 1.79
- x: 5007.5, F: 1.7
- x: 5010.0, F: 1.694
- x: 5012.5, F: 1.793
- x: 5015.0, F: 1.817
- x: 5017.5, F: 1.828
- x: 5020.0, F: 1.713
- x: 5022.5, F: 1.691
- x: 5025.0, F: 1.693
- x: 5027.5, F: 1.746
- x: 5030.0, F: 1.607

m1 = 1.73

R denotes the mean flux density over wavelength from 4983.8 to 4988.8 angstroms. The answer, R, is 1.69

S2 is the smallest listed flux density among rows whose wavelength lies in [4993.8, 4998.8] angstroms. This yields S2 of 1.617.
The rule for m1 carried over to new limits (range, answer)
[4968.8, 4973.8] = 1.98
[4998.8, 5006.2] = 1.79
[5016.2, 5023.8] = 1.74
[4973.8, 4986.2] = 1.65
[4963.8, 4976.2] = 1.87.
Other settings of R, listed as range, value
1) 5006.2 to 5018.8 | 1.77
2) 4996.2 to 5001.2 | 1.69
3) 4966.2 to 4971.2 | 1.94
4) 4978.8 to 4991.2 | 1.67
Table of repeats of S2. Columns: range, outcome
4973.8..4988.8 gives 1.59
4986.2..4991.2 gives 1.673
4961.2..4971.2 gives 1.811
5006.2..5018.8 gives 1.694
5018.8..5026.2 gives 1.691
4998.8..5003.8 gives 1.771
